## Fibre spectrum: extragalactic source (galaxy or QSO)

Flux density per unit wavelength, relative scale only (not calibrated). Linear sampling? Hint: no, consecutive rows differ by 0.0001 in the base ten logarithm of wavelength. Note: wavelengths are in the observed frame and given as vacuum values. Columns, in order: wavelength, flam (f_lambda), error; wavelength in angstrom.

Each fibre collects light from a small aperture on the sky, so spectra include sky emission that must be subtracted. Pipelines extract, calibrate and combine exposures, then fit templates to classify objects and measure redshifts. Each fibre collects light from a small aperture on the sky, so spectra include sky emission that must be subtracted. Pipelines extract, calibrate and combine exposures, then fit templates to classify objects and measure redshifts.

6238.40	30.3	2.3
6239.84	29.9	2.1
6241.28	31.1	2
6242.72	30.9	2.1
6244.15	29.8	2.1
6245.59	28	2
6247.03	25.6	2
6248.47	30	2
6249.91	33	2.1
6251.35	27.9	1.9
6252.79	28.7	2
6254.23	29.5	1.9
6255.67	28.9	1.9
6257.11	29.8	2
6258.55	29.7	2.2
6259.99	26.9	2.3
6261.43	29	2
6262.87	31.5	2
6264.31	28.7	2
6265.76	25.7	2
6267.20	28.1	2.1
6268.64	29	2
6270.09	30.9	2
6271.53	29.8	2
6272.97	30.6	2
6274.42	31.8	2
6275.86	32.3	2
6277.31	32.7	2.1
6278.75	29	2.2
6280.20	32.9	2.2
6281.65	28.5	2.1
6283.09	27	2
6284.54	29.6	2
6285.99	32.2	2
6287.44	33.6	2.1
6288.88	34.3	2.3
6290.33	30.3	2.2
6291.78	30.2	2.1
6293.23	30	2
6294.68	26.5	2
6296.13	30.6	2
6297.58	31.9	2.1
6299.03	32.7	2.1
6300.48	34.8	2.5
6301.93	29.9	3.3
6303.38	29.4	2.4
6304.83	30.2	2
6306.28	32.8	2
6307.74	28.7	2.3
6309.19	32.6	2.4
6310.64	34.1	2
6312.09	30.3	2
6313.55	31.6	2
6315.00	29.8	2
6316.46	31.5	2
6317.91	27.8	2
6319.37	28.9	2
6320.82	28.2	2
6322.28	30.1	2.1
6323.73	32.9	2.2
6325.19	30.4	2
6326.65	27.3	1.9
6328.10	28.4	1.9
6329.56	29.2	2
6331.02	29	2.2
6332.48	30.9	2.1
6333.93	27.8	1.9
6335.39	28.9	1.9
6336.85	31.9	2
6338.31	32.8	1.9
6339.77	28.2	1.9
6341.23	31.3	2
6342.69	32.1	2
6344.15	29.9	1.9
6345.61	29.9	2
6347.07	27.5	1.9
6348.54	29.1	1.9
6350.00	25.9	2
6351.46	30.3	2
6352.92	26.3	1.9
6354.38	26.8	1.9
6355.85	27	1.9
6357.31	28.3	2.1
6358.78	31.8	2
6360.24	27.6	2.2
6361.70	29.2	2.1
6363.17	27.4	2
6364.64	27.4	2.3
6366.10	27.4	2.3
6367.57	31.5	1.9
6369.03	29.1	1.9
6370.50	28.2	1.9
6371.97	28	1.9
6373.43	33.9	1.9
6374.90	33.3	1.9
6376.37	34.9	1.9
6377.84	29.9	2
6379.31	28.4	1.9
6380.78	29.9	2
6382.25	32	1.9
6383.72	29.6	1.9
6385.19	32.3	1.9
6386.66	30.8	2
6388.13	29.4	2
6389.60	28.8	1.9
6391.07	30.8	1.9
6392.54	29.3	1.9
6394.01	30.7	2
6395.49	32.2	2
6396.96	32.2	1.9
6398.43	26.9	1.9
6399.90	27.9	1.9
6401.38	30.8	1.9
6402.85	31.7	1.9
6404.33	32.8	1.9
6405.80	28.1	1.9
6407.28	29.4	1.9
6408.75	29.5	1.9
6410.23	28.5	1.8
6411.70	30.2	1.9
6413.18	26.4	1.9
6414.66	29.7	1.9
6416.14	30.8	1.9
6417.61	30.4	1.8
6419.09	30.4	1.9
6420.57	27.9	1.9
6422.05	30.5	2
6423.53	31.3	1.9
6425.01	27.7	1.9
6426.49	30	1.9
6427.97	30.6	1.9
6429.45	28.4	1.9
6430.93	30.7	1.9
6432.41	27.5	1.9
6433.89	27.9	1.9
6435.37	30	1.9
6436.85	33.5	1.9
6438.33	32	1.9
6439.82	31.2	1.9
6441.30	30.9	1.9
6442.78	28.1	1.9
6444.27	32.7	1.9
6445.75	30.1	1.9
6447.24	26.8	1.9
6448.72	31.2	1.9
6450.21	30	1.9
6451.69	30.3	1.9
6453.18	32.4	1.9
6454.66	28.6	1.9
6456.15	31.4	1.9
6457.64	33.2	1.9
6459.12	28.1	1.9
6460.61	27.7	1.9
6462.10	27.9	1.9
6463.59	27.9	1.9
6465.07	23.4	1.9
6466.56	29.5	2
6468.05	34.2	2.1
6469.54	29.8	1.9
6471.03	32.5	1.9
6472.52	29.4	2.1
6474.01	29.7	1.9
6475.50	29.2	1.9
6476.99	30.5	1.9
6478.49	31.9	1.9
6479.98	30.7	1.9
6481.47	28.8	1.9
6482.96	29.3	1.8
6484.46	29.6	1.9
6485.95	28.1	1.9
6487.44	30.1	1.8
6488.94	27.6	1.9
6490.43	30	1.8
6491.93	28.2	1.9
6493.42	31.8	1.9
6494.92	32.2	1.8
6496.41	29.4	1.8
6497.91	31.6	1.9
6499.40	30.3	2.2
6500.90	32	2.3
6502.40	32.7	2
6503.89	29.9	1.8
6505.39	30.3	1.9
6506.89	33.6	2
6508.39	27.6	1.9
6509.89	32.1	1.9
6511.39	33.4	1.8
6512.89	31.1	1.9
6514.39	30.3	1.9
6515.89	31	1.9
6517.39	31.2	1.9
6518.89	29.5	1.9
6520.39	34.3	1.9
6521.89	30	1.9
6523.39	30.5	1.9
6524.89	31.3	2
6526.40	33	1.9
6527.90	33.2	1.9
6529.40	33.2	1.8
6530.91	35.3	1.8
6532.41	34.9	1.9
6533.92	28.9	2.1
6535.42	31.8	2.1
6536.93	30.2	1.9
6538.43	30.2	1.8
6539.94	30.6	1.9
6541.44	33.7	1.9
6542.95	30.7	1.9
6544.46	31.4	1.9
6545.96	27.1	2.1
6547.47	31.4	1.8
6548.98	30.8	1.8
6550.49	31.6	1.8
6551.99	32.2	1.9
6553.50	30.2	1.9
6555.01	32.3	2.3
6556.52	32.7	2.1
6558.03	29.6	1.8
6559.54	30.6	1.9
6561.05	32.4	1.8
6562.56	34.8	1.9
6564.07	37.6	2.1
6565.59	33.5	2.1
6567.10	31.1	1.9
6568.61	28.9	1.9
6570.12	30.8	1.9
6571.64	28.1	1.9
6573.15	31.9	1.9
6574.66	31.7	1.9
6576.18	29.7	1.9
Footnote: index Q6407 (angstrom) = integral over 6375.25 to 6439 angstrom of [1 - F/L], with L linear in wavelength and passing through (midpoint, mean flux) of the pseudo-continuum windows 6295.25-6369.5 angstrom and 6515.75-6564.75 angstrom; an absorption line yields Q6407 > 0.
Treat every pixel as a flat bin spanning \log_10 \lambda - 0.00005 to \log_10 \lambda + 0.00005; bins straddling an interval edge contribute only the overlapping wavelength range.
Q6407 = 0.9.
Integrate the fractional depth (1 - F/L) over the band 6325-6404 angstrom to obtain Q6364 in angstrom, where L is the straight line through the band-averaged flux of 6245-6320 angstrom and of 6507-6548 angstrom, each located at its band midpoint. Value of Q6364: 2.38 angstrom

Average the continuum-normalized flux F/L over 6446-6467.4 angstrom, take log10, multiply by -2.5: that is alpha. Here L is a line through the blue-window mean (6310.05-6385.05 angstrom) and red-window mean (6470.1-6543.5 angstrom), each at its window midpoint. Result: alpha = 0.05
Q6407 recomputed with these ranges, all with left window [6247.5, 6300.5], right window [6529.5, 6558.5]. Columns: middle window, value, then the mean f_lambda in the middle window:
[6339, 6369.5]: 1.76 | 28.8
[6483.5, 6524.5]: 0.71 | 30.7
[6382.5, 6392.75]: 0.14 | 30.3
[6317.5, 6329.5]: 0.43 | 29.3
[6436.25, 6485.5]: 1.53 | 30.1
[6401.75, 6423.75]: 0.70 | 29.8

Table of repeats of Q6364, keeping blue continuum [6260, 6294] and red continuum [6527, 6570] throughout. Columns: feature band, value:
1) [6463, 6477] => 0.8 angstrom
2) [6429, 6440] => 0.4 angstrom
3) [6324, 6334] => 0.4 angstrom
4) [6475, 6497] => 1.1 angstrom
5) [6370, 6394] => 0.2 angstrom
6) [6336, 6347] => 0.0 angstrom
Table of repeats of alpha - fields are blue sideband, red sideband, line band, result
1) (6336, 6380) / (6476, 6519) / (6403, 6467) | 0.01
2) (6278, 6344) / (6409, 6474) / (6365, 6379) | -0.01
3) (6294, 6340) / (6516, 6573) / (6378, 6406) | 0.02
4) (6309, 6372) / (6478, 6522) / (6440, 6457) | 0.00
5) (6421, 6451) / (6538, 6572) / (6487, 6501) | 0.02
